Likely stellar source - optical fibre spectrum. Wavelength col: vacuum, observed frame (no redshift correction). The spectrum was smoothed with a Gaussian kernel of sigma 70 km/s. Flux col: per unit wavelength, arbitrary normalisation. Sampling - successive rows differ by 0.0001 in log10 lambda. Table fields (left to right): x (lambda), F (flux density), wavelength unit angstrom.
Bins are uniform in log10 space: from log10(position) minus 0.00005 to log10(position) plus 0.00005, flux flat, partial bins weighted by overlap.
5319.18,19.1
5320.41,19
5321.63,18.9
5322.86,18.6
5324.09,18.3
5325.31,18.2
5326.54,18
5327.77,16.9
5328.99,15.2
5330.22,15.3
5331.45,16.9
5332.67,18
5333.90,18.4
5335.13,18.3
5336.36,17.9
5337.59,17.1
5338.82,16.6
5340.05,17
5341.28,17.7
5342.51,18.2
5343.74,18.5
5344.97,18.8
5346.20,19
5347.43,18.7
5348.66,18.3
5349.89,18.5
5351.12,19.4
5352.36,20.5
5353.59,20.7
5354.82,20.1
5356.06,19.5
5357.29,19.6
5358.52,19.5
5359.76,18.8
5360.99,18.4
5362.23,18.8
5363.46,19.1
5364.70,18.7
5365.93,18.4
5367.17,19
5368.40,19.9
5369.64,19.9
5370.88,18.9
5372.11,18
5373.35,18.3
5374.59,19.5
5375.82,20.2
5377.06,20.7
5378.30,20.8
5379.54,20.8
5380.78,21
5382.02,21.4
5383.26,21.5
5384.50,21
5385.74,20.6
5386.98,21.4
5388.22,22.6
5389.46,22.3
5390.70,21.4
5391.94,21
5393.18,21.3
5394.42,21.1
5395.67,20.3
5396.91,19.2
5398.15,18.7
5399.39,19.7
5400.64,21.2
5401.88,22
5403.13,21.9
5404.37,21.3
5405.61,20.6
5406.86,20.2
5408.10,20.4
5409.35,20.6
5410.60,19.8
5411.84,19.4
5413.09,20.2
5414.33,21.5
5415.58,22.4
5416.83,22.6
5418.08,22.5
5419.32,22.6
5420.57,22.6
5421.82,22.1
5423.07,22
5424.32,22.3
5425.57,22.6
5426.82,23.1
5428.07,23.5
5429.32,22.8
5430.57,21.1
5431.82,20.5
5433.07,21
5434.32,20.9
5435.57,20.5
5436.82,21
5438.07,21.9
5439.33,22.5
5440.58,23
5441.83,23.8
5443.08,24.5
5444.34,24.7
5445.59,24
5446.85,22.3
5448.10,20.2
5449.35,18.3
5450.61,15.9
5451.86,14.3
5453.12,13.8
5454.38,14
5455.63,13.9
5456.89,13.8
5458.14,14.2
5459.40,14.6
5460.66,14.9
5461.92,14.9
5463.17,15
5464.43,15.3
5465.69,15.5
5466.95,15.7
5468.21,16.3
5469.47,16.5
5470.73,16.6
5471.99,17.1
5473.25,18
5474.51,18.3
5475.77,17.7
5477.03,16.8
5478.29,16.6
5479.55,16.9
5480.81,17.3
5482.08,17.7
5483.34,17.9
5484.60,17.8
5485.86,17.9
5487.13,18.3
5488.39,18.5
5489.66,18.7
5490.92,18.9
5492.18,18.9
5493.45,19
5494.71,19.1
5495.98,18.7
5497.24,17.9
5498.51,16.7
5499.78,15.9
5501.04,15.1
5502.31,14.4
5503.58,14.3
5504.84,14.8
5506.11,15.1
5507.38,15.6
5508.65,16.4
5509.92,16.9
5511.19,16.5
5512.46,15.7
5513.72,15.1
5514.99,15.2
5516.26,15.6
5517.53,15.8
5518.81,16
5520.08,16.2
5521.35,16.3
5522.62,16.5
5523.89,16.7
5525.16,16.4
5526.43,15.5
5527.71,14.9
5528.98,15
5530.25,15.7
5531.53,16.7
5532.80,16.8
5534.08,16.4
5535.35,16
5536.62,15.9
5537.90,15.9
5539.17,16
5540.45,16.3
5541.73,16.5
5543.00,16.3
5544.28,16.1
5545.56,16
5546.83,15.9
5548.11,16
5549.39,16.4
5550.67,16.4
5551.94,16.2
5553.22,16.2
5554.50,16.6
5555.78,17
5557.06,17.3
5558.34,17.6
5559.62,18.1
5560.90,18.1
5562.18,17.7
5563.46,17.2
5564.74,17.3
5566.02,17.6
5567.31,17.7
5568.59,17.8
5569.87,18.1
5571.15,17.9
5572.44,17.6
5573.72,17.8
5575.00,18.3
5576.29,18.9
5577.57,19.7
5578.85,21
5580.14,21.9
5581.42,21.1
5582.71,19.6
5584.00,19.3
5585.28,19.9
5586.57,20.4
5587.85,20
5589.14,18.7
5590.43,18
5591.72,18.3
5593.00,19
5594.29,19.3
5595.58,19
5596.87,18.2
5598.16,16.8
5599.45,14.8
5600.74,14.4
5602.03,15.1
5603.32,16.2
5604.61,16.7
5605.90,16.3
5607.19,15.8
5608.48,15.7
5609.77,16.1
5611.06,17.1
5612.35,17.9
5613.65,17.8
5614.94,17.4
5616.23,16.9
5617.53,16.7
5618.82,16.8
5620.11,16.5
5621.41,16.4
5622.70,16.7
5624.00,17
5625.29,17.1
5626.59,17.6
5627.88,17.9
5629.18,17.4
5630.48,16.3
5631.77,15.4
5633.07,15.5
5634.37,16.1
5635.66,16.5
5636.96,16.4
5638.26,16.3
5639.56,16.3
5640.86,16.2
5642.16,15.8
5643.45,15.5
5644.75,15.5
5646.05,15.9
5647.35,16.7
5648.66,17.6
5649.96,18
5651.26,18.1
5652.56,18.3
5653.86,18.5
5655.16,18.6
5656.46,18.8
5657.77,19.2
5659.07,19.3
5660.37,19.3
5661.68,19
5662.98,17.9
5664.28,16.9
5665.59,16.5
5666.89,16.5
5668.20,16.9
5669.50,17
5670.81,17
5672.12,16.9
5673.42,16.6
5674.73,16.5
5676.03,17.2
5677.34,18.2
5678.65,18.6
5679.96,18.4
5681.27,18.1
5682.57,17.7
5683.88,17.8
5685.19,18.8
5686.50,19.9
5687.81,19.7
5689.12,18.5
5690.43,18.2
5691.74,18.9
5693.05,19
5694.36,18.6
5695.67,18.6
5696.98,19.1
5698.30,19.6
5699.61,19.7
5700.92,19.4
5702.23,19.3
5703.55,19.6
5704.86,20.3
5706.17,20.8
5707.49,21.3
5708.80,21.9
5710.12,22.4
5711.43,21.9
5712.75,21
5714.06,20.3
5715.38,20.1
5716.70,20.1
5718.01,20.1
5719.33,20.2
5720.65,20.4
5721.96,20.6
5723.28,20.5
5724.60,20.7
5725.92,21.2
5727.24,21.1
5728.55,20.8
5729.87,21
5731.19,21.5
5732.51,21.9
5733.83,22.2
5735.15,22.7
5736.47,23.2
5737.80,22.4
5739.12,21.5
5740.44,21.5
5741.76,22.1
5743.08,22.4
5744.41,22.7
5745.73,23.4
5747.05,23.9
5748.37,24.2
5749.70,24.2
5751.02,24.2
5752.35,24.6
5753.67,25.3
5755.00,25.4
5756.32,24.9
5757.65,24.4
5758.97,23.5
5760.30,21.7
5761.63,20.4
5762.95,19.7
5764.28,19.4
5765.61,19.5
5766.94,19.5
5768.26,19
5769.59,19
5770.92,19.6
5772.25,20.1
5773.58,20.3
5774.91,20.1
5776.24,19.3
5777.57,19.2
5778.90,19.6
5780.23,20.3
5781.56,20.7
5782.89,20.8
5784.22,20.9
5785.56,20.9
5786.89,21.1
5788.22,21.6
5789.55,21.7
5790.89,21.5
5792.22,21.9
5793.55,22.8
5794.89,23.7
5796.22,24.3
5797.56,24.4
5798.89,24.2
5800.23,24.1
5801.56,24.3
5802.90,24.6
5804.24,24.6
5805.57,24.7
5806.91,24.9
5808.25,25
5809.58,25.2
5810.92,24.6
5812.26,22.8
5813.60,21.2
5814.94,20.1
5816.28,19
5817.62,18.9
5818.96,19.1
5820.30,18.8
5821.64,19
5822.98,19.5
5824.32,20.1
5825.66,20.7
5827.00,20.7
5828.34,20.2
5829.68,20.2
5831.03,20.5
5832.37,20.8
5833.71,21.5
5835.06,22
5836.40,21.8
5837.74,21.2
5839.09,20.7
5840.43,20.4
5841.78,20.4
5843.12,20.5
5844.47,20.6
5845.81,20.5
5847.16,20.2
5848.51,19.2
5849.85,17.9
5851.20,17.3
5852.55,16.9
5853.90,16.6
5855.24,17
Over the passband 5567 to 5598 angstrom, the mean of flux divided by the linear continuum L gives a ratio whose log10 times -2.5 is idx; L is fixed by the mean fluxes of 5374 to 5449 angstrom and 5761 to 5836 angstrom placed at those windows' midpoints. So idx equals 0.13 mag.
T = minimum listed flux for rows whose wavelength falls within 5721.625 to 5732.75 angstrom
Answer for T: 20.5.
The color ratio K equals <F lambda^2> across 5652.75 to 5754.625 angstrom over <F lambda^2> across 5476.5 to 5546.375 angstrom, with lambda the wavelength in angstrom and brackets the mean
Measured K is 1.30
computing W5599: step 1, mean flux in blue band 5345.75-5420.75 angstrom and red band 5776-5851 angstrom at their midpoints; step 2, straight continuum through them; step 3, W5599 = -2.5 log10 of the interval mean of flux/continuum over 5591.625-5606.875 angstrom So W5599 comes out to 0.23 mag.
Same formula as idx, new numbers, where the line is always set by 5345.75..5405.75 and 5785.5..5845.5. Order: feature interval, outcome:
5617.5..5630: 0.23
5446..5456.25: 0.21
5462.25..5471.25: 0.28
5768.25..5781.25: 0.10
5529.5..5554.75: 0.27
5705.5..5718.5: 0.02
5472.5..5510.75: 0.19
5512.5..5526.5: 0.28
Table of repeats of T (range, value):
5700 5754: 19.3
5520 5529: 14.9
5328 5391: 15.2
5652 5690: 16.5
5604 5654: 15.4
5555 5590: 17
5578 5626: 14.4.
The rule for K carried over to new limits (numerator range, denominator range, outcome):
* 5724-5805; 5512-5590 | 1.38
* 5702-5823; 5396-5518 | 1.30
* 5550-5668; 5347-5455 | 0.92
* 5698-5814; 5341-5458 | 1.22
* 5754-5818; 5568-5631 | 1.32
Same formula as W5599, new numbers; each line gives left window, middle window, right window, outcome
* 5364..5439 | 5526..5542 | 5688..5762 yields 0.30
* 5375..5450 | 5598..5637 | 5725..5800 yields 0.30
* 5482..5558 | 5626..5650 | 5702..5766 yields 0.18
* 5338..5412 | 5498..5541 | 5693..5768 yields 0.28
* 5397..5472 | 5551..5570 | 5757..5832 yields 0.17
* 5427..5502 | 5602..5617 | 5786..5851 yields 0.18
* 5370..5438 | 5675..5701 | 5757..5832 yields 0.14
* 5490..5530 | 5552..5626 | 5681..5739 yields 0.01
